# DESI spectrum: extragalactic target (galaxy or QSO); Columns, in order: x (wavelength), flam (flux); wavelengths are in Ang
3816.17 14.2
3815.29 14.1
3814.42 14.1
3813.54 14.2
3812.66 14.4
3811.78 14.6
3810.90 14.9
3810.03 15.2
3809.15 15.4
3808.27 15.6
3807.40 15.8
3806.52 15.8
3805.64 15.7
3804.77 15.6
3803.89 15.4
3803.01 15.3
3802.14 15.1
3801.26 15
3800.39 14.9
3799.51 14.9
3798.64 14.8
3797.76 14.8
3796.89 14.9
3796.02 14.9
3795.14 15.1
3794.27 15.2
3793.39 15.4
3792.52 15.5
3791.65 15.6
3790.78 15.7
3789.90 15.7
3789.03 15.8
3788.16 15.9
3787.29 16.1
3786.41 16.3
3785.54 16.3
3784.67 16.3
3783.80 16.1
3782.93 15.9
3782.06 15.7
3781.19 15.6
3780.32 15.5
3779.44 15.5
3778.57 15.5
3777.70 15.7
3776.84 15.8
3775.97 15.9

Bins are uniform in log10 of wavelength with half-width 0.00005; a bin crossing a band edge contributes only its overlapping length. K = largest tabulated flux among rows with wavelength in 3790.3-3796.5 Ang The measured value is 15.7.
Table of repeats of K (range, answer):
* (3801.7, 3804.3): 15.4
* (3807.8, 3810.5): 15.6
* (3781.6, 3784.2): 16.1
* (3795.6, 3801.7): 15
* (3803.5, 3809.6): 15.8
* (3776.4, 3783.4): 15.9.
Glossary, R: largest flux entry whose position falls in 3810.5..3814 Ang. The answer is 14.9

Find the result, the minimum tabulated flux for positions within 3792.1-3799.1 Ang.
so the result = 14.8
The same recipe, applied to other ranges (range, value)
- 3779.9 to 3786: 15.5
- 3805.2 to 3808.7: 15.6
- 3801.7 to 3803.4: 15.1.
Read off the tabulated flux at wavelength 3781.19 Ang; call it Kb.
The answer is 15.6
